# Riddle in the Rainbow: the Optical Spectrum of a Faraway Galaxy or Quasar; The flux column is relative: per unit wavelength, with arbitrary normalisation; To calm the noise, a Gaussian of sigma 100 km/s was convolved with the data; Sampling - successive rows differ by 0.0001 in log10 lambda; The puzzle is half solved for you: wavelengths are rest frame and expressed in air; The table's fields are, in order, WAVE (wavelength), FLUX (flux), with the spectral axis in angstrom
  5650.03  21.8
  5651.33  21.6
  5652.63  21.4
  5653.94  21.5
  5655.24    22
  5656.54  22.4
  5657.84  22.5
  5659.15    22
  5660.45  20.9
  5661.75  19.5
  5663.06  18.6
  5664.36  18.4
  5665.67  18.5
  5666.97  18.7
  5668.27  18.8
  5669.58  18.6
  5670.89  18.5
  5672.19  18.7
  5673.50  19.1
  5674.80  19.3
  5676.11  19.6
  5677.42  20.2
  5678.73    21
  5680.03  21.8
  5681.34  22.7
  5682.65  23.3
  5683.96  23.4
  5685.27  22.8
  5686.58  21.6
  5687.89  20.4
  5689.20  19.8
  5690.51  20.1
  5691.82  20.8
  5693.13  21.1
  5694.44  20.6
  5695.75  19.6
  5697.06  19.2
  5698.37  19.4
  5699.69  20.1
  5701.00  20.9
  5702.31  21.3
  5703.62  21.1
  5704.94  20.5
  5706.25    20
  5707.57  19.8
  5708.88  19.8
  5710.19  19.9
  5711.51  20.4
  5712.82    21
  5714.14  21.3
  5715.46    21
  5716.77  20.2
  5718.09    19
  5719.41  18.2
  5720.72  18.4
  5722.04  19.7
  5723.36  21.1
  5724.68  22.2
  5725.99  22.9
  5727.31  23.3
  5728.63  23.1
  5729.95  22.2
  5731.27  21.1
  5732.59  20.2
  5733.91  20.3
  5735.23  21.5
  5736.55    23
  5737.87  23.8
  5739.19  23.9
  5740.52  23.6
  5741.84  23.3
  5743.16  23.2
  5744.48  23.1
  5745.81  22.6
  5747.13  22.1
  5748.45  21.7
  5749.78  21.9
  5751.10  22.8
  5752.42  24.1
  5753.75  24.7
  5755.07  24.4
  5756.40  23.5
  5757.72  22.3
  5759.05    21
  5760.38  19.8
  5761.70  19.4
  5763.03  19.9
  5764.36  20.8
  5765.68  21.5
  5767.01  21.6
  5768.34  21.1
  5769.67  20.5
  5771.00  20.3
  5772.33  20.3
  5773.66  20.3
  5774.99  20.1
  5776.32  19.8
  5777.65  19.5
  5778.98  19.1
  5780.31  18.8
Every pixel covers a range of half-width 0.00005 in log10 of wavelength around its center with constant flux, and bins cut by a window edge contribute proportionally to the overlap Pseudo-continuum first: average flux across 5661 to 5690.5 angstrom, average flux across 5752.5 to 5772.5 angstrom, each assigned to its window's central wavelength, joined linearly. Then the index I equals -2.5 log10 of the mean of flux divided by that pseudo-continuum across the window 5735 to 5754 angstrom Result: -0.09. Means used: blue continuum 20.2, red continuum 21.5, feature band 23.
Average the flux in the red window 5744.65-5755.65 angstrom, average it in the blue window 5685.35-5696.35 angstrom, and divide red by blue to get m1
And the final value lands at 1.1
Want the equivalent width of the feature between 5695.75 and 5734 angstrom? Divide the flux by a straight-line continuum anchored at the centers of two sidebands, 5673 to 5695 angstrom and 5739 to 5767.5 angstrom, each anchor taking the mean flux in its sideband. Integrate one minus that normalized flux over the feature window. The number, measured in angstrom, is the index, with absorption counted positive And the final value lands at 1.80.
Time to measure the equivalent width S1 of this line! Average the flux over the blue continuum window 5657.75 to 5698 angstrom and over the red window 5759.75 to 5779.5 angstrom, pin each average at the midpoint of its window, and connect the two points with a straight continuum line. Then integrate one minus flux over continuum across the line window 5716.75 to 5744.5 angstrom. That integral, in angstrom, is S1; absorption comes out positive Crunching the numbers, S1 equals -1.9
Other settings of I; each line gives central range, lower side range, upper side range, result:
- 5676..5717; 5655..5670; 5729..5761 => 0.01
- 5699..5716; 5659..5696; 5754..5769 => 0.01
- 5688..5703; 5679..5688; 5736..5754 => 0.11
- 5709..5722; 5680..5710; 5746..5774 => 0.06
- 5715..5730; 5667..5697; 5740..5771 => 0.02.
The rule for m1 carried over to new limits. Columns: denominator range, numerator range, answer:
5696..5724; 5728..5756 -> 1.13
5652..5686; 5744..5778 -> 1.05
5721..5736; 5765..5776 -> 0.96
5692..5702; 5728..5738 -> 1.08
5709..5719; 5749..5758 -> 1.15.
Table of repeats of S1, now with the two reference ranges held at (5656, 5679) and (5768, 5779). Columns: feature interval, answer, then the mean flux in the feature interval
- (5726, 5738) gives -1.24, 22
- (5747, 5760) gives -1.79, 22.8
